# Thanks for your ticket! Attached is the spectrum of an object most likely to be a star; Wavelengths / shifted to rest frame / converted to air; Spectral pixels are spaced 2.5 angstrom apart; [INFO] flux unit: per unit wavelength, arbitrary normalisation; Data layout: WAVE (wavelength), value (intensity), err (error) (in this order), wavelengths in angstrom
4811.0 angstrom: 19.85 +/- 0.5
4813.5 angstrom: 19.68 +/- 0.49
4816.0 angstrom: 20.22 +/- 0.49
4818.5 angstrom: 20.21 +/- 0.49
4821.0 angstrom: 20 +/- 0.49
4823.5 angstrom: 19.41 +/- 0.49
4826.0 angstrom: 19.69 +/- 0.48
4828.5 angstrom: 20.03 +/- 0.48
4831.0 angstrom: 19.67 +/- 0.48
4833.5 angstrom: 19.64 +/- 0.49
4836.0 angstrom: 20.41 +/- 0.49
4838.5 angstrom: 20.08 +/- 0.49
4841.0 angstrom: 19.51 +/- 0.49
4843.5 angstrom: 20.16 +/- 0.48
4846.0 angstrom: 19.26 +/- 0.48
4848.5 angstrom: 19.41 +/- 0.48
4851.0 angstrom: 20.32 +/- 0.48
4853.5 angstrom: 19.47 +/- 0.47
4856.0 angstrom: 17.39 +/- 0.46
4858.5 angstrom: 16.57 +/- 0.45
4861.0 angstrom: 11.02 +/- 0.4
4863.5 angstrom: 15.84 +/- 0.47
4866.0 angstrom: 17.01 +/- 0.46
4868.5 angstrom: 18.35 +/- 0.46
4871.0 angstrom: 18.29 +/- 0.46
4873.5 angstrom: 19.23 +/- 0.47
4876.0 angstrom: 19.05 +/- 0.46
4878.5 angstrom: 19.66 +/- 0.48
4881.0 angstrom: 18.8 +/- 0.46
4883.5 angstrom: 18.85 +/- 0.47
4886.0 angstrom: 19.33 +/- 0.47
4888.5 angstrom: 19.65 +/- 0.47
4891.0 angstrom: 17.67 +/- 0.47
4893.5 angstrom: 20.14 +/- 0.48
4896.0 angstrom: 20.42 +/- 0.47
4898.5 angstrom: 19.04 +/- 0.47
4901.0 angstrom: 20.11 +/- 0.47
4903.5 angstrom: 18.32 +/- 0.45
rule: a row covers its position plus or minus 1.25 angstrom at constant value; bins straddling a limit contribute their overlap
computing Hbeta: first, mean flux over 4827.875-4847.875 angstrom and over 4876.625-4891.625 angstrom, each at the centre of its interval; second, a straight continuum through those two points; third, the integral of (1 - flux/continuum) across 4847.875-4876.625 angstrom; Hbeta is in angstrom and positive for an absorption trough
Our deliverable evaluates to 2.70 angstrom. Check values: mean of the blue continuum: 19.8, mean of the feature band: 17.6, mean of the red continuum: 19.1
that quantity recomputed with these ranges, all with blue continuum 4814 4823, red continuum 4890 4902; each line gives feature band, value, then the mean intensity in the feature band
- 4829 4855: 0.1 angstrom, 19.8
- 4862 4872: 1.3 angstrom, 17.2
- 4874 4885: 0.3 angstrom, 19.1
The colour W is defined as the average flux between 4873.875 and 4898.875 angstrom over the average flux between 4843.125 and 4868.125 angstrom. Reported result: 1.10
